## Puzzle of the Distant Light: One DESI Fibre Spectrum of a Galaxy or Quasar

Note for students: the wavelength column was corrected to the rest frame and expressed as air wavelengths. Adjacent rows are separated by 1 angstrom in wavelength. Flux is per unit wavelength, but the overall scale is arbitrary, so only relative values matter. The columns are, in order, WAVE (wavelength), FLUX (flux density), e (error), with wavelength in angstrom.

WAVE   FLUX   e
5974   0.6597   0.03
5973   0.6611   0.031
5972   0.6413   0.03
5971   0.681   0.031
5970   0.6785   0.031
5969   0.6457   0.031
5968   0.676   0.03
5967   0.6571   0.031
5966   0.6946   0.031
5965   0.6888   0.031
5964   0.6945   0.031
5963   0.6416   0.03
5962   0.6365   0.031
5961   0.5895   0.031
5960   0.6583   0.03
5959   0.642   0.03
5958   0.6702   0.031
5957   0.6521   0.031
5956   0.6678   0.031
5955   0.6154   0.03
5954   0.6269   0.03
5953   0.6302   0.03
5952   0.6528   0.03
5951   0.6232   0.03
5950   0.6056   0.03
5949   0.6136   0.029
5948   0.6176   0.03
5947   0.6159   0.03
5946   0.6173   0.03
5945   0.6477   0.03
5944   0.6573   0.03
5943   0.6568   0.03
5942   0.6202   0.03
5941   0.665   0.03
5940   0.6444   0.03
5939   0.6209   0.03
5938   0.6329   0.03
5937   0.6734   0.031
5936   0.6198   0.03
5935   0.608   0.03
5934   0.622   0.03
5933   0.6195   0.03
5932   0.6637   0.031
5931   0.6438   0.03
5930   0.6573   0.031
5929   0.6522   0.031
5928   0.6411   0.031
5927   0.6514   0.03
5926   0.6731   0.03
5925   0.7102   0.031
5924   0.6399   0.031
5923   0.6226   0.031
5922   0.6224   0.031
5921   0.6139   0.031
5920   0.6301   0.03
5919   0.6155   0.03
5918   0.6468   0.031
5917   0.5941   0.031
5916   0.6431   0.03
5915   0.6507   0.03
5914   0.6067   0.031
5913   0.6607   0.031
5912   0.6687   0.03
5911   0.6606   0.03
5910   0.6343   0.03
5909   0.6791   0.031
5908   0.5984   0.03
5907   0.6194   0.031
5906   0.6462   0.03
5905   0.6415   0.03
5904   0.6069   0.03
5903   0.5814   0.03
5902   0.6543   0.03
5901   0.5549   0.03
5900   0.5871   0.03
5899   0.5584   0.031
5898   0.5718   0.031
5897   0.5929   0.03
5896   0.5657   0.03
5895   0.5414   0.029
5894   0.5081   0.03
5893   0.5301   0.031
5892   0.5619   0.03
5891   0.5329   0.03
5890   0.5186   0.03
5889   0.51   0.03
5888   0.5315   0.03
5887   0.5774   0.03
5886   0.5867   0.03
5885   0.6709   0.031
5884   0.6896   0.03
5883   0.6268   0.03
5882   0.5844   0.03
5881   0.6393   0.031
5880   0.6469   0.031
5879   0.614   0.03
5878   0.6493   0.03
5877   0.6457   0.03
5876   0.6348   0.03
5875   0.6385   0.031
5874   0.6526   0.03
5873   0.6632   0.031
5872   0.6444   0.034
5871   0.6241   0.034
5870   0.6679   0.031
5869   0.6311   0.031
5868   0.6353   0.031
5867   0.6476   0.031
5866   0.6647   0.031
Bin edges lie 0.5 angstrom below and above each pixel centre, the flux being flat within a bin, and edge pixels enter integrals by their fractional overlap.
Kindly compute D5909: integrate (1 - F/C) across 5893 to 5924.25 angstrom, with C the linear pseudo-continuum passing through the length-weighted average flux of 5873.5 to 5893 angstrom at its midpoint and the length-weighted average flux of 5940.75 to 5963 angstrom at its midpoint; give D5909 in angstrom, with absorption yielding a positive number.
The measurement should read 0.2 angstrom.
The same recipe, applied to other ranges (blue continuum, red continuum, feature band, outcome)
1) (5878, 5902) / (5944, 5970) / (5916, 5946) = -1.0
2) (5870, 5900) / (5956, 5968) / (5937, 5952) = 0.3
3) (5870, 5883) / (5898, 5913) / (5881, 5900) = 1.7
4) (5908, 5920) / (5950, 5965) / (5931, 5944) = 0.1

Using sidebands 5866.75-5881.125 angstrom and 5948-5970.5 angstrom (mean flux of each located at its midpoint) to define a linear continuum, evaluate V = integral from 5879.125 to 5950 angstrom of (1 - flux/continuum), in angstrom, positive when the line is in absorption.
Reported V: 2.95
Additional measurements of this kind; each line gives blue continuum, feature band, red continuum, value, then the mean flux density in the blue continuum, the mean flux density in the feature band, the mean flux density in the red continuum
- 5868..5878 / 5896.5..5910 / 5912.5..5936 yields 0.7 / 0.644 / 0.608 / 0.638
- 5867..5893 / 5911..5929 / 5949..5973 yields -0.3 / 0.614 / 0.642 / 0.65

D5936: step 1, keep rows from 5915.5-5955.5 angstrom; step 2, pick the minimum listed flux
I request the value 0.5941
